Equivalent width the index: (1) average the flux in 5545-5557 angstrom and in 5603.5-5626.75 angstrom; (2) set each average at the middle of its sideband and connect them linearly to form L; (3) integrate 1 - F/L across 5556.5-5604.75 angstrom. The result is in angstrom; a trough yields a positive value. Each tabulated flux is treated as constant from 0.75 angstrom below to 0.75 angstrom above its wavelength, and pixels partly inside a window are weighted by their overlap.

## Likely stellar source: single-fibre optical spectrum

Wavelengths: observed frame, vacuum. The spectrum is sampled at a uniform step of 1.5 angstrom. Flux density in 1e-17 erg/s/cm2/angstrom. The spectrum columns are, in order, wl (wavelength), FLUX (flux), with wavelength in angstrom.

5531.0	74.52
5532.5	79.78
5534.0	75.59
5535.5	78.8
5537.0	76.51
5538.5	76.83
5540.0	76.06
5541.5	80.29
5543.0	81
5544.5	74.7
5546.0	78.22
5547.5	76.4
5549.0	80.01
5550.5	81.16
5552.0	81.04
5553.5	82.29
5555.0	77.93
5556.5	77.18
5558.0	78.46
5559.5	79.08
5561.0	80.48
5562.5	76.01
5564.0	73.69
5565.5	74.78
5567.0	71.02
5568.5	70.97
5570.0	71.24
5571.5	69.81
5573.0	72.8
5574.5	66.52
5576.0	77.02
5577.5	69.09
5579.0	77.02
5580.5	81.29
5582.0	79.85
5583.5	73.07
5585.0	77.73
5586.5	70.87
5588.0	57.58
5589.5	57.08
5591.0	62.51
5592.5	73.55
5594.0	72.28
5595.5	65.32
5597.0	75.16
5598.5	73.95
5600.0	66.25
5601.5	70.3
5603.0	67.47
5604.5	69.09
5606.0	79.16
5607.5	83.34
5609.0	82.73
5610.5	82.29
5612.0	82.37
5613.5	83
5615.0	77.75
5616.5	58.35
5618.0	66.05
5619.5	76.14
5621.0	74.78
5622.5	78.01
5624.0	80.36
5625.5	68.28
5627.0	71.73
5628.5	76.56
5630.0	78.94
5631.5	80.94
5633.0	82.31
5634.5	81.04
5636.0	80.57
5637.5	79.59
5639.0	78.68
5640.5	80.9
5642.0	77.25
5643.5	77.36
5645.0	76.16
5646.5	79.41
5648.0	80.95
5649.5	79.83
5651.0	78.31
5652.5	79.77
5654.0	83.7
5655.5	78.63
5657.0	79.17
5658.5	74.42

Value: 3.53 angstrom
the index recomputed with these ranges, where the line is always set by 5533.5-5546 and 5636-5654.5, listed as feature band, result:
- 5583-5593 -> 1.42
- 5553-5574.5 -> 0.81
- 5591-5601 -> 1.03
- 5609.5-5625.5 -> 0.65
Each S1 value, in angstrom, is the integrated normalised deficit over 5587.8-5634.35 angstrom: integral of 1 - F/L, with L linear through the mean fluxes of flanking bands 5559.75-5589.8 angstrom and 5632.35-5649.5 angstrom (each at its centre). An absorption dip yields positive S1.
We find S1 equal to 1.7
